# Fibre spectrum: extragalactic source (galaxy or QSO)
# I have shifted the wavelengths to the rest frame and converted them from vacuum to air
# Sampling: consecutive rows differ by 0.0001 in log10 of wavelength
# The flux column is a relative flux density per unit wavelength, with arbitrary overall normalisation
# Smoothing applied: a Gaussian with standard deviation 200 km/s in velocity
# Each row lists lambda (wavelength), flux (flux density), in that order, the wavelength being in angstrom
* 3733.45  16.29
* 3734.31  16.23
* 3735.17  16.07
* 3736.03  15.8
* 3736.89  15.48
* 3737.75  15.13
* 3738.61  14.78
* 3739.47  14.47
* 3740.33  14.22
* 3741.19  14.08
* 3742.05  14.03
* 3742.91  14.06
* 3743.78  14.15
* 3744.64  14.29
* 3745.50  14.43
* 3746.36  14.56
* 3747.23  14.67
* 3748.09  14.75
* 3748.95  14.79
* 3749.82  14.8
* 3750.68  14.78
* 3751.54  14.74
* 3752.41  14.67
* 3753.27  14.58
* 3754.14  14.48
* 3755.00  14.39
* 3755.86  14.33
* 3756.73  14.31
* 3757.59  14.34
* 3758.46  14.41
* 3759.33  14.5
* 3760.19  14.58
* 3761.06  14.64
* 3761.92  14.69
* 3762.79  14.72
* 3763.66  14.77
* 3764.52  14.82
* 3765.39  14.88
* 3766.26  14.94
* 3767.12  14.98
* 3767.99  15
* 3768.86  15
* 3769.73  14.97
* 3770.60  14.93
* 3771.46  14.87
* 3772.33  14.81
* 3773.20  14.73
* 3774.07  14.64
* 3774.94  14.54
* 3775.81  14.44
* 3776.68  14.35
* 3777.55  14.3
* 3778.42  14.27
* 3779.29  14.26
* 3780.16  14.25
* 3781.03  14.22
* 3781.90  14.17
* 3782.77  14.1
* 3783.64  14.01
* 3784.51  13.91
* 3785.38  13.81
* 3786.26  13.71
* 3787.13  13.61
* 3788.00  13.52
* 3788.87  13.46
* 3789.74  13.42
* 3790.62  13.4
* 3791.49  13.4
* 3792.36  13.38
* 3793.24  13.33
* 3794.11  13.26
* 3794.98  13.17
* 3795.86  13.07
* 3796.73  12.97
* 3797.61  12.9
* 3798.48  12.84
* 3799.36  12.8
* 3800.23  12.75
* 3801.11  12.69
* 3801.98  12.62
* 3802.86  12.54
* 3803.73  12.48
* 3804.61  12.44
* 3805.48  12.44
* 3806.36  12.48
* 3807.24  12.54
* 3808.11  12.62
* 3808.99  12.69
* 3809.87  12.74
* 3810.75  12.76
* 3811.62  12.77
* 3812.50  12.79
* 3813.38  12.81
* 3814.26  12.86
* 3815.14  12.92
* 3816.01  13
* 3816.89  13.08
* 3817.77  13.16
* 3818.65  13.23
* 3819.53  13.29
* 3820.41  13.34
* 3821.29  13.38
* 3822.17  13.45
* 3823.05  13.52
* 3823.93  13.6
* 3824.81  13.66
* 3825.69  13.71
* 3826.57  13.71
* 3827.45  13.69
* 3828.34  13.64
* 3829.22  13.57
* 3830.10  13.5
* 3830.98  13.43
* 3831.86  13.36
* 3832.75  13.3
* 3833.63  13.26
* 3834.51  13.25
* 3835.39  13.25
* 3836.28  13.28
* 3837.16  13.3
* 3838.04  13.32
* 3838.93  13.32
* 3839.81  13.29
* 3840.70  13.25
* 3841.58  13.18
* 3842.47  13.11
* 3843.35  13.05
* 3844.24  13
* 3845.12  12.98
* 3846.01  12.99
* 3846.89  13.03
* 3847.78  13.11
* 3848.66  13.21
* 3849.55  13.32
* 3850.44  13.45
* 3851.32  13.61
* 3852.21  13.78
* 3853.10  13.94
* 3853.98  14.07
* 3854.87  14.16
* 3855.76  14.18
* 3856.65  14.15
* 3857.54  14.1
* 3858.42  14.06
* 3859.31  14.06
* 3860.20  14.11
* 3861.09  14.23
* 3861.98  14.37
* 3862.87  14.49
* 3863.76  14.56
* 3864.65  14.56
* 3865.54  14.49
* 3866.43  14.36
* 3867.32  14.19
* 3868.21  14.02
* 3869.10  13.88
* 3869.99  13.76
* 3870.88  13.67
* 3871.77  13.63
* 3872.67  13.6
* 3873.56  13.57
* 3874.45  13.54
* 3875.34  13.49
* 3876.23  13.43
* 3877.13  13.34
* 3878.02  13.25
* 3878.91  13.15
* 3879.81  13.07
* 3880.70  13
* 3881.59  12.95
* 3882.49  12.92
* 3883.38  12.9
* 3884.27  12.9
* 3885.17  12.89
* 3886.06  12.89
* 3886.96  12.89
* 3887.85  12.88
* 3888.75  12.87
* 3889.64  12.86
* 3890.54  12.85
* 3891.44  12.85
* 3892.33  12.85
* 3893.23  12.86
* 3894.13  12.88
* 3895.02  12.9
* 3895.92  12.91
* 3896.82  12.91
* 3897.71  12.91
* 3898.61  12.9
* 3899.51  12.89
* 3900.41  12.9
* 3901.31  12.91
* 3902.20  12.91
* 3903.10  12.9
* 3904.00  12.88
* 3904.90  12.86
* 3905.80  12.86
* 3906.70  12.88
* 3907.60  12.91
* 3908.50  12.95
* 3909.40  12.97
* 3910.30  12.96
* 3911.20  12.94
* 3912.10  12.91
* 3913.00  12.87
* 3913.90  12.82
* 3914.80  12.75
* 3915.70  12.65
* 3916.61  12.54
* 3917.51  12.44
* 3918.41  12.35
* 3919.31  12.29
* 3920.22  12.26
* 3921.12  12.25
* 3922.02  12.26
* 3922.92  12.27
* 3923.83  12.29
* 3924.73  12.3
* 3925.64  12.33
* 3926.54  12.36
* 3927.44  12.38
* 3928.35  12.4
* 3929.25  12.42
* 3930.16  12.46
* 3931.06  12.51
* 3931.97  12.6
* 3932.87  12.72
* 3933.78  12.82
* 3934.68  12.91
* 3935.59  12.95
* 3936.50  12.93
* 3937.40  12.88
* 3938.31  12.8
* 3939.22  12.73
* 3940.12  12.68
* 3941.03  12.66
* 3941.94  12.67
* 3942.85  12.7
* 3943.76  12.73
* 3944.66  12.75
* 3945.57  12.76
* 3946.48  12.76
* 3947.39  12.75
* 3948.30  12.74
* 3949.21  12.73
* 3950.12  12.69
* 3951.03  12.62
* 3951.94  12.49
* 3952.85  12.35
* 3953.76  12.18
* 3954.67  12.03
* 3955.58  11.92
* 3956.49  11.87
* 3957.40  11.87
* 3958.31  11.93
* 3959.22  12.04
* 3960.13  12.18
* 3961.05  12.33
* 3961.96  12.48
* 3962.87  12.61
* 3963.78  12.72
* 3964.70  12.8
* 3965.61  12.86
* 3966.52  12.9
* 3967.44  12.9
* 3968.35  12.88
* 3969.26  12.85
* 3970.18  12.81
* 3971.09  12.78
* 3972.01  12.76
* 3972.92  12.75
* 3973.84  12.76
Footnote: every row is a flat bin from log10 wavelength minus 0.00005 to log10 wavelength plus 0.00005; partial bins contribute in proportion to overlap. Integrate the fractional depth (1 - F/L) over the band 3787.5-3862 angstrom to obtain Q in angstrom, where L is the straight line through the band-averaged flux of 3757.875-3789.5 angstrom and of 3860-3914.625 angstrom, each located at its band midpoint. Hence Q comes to 3.3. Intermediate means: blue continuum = 14.4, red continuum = 13.3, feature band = 13.3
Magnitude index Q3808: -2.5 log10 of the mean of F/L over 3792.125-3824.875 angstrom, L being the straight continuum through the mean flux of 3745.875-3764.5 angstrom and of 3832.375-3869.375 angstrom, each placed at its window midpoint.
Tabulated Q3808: 0.09 mag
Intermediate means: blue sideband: 14.6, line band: 12.9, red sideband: 13.7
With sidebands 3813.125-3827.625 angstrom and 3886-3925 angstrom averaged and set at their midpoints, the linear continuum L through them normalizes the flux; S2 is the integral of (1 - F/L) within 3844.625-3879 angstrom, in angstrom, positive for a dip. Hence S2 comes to -2.0 angstrom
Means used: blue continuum 13.3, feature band 13.8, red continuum 12.8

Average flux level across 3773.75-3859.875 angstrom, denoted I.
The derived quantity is 13.4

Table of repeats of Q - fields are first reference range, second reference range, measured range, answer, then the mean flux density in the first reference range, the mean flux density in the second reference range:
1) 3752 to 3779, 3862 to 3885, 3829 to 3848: 0.99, 14.6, 13.6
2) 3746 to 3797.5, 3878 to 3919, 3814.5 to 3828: 0.35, 14.3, 12.9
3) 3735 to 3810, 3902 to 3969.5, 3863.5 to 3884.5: -0.70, 14.1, 12.6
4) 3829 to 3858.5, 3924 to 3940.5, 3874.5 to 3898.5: 0.10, 13.4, 12.6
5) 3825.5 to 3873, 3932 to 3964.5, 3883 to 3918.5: 0.62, 13.7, 12.5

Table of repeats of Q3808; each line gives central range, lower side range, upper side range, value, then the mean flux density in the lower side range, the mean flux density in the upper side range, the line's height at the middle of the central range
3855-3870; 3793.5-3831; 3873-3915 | -0.10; 13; 13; 13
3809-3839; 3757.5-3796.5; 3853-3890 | 0.05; 14.2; 13.7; 13.9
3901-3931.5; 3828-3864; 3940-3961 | 0.02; 13.6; 12.4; 12.8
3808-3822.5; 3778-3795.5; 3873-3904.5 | 0.04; 13.7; 13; 13.5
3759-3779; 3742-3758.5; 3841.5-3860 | -0.03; 14.5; 13.6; 14.3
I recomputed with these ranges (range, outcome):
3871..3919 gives 13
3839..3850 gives 13.1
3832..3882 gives 13.6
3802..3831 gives 13.1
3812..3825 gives 13.2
